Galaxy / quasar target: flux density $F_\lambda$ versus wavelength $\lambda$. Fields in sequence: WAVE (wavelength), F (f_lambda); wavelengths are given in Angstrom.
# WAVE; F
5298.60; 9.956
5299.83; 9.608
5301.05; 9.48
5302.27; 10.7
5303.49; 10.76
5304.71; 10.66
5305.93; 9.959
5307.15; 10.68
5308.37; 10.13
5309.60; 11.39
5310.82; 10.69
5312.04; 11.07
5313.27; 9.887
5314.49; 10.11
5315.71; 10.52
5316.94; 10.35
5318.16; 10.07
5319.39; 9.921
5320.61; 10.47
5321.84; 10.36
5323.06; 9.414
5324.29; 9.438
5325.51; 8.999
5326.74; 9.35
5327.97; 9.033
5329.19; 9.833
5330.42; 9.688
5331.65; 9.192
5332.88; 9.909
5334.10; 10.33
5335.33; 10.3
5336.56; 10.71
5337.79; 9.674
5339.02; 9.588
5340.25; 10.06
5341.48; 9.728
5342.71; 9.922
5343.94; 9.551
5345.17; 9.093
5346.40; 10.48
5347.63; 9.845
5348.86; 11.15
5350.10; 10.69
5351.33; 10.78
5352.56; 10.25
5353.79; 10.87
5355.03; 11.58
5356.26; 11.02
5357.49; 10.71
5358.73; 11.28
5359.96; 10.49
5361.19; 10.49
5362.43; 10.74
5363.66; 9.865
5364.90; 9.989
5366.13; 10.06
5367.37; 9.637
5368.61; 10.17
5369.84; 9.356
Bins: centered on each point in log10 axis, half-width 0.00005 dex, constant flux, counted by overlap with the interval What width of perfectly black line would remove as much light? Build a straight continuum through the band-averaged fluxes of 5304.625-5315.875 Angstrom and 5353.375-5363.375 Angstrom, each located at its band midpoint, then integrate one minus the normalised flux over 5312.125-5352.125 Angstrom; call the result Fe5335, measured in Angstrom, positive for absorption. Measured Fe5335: 2.6 Angstrom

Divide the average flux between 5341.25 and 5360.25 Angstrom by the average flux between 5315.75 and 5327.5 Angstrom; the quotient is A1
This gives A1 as 1.07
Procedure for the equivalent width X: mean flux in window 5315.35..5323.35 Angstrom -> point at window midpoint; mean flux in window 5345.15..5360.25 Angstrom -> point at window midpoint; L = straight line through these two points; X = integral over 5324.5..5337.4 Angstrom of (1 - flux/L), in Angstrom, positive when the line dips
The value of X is 0.8 Angstrom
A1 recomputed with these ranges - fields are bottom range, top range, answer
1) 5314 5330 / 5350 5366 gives 1.08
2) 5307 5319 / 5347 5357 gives 1.03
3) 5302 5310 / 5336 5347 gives 0.93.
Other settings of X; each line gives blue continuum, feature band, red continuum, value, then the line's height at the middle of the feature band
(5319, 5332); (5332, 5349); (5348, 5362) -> 0.41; 10.2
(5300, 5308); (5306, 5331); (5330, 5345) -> 0.17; 10.1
